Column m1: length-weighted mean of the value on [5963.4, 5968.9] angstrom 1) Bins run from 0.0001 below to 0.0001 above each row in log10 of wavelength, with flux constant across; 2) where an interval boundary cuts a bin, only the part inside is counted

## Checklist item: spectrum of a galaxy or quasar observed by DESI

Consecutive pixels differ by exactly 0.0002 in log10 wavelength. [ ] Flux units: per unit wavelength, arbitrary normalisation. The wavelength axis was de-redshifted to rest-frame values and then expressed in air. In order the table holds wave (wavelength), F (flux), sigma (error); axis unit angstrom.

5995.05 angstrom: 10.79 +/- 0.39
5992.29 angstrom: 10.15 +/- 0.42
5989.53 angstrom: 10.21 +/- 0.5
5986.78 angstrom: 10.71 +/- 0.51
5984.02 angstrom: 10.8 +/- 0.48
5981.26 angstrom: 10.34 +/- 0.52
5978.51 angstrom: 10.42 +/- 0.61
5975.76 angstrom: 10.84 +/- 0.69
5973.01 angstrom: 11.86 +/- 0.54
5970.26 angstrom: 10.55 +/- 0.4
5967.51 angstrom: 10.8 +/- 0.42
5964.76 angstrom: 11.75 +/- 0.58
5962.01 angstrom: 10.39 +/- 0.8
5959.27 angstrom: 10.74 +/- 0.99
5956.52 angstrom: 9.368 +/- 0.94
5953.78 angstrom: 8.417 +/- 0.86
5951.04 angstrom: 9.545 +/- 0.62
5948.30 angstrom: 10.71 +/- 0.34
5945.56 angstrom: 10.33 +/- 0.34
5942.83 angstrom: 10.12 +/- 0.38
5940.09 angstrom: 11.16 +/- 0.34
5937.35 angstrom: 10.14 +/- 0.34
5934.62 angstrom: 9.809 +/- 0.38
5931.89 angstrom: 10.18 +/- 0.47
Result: 11.3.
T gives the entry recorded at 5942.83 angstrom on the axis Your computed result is 10.12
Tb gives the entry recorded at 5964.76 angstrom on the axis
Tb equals 11.75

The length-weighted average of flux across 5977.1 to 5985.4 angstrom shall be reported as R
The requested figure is 10.5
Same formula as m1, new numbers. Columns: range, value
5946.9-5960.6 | 9.75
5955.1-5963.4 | 10.2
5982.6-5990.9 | 10.6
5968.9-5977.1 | 11.1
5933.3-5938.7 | 9.98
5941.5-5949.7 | 10.4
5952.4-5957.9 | 8.89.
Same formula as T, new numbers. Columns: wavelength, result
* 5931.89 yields 10.18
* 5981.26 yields 10.34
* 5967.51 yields 10.8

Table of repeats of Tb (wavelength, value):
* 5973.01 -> 11.86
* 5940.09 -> 11.16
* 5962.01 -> 10.39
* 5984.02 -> 10.8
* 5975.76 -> 10.84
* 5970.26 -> 10.55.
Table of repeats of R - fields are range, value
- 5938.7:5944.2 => 10.6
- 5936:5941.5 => 10.6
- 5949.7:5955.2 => 8.99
